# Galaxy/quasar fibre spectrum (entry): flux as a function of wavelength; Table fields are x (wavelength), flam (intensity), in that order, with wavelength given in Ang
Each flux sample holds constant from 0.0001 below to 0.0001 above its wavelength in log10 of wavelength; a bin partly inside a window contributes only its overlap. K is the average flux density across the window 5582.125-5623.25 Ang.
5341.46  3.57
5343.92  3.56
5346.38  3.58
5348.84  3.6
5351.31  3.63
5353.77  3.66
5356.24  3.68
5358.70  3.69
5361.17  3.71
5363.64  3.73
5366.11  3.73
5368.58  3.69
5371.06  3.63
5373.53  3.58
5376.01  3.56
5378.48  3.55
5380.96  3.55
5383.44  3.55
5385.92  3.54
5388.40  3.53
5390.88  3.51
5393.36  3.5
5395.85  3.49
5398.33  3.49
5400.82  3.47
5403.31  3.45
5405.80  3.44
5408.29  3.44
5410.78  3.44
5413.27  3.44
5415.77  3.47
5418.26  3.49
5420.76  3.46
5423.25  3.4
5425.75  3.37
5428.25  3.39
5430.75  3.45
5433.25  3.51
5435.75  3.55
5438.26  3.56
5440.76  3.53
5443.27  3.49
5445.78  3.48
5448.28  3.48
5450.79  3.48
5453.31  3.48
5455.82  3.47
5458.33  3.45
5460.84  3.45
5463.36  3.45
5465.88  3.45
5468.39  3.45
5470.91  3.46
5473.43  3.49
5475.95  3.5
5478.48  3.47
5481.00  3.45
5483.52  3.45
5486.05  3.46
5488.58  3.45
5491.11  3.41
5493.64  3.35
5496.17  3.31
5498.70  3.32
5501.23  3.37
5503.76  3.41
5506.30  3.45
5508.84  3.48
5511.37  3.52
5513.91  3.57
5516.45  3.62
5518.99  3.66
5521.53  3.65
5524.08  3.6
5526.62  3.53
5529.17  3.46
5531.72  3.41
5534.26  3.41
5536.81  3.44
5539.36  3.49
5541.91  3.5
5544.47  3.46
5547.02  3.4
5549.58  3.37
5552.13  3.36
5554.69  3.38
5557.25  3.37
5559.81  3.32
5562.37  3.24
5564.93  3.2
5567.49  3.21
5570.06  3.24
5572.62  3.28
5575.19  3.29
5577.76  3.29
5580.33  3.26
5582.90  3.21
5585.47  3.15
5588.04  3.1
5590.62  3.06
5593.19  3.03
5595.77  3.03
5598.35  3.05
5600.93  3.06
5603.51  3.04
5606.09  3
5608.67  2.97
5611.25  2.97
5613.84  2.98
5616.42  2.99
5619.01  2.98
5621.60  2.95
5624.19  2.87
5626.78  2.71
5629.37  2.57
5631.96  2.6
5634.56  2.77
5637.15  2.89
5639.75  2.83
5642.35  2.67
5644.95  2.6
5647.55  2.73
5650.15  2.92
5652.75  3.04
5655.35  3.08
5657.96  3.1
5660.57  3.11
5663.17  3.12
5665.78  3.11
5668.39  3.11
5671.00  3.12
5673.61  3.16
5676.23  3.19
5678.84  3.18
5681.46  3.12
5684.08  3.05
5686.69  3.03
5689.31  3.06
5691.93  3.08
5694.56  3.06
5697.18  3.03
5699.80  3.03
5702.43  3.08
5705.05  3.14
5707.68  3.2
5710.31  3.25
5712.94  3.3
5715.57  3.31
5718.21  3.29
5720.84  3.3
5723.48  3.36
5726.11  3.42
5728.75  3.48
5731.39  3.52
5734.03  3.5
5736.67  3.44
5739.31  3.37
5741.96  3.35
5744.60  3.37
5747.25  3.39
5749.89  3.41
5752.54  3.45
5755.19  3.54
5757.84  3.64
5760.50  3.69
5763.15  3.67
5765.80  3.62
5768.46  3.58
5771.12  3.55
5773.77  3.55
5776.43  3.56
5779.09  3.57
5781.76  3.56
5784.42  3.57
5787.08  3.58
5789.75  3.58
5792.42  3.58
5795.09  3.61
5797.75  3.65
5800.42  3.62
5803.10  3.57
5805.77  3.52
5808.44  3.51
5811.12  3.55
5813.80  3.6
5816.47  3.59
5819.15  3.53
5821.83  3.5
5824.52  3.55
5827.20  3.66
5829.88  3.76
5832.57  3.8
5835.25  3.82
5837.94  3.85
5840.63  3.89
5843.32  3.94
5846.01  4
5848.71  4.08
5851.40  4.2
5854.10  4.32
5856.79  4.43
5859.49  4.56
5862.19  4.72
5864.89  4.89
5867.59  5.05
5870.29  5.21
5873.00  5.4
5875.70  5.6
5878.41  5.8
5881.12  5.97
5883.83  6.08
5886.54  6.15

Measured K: 3.03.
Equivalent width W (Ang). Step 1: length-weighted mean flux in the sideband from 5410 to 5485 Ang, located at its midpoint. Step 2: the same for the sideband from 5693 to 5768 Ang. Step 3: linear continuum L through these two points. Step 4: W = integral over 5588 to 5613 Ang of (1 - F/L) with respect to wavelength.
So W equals 2.8 Ang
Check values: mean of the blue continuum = 3.47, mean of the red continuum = 3.37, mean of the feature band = 3.03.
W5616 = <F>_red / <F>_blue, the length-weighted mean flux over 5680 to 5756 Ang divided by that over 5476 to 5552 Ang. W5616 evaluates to 0.9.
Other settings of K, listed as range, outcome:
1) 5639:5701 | 3.02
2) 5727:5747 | 3.43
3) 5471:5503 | 3.42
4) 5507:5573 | 3.43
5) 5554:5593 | 3.23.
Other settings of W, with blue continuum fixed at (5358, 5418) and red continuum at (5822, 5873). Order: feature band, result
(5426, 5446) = 0.7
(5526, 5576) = 5.5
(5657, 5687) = 6.4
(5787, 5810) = 3.2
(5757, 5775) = 2.1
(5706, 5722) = 3.0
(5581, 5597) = 3.1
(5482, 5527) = 2.9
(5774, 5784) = 1.4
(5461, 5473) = 0.7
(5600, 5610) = 2.2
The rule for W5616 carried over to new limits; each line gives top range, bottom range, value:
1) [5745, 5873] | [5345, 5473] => 1.09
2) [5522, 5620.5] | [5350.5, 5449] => 0.92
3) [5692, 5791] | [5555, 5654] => 1.13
